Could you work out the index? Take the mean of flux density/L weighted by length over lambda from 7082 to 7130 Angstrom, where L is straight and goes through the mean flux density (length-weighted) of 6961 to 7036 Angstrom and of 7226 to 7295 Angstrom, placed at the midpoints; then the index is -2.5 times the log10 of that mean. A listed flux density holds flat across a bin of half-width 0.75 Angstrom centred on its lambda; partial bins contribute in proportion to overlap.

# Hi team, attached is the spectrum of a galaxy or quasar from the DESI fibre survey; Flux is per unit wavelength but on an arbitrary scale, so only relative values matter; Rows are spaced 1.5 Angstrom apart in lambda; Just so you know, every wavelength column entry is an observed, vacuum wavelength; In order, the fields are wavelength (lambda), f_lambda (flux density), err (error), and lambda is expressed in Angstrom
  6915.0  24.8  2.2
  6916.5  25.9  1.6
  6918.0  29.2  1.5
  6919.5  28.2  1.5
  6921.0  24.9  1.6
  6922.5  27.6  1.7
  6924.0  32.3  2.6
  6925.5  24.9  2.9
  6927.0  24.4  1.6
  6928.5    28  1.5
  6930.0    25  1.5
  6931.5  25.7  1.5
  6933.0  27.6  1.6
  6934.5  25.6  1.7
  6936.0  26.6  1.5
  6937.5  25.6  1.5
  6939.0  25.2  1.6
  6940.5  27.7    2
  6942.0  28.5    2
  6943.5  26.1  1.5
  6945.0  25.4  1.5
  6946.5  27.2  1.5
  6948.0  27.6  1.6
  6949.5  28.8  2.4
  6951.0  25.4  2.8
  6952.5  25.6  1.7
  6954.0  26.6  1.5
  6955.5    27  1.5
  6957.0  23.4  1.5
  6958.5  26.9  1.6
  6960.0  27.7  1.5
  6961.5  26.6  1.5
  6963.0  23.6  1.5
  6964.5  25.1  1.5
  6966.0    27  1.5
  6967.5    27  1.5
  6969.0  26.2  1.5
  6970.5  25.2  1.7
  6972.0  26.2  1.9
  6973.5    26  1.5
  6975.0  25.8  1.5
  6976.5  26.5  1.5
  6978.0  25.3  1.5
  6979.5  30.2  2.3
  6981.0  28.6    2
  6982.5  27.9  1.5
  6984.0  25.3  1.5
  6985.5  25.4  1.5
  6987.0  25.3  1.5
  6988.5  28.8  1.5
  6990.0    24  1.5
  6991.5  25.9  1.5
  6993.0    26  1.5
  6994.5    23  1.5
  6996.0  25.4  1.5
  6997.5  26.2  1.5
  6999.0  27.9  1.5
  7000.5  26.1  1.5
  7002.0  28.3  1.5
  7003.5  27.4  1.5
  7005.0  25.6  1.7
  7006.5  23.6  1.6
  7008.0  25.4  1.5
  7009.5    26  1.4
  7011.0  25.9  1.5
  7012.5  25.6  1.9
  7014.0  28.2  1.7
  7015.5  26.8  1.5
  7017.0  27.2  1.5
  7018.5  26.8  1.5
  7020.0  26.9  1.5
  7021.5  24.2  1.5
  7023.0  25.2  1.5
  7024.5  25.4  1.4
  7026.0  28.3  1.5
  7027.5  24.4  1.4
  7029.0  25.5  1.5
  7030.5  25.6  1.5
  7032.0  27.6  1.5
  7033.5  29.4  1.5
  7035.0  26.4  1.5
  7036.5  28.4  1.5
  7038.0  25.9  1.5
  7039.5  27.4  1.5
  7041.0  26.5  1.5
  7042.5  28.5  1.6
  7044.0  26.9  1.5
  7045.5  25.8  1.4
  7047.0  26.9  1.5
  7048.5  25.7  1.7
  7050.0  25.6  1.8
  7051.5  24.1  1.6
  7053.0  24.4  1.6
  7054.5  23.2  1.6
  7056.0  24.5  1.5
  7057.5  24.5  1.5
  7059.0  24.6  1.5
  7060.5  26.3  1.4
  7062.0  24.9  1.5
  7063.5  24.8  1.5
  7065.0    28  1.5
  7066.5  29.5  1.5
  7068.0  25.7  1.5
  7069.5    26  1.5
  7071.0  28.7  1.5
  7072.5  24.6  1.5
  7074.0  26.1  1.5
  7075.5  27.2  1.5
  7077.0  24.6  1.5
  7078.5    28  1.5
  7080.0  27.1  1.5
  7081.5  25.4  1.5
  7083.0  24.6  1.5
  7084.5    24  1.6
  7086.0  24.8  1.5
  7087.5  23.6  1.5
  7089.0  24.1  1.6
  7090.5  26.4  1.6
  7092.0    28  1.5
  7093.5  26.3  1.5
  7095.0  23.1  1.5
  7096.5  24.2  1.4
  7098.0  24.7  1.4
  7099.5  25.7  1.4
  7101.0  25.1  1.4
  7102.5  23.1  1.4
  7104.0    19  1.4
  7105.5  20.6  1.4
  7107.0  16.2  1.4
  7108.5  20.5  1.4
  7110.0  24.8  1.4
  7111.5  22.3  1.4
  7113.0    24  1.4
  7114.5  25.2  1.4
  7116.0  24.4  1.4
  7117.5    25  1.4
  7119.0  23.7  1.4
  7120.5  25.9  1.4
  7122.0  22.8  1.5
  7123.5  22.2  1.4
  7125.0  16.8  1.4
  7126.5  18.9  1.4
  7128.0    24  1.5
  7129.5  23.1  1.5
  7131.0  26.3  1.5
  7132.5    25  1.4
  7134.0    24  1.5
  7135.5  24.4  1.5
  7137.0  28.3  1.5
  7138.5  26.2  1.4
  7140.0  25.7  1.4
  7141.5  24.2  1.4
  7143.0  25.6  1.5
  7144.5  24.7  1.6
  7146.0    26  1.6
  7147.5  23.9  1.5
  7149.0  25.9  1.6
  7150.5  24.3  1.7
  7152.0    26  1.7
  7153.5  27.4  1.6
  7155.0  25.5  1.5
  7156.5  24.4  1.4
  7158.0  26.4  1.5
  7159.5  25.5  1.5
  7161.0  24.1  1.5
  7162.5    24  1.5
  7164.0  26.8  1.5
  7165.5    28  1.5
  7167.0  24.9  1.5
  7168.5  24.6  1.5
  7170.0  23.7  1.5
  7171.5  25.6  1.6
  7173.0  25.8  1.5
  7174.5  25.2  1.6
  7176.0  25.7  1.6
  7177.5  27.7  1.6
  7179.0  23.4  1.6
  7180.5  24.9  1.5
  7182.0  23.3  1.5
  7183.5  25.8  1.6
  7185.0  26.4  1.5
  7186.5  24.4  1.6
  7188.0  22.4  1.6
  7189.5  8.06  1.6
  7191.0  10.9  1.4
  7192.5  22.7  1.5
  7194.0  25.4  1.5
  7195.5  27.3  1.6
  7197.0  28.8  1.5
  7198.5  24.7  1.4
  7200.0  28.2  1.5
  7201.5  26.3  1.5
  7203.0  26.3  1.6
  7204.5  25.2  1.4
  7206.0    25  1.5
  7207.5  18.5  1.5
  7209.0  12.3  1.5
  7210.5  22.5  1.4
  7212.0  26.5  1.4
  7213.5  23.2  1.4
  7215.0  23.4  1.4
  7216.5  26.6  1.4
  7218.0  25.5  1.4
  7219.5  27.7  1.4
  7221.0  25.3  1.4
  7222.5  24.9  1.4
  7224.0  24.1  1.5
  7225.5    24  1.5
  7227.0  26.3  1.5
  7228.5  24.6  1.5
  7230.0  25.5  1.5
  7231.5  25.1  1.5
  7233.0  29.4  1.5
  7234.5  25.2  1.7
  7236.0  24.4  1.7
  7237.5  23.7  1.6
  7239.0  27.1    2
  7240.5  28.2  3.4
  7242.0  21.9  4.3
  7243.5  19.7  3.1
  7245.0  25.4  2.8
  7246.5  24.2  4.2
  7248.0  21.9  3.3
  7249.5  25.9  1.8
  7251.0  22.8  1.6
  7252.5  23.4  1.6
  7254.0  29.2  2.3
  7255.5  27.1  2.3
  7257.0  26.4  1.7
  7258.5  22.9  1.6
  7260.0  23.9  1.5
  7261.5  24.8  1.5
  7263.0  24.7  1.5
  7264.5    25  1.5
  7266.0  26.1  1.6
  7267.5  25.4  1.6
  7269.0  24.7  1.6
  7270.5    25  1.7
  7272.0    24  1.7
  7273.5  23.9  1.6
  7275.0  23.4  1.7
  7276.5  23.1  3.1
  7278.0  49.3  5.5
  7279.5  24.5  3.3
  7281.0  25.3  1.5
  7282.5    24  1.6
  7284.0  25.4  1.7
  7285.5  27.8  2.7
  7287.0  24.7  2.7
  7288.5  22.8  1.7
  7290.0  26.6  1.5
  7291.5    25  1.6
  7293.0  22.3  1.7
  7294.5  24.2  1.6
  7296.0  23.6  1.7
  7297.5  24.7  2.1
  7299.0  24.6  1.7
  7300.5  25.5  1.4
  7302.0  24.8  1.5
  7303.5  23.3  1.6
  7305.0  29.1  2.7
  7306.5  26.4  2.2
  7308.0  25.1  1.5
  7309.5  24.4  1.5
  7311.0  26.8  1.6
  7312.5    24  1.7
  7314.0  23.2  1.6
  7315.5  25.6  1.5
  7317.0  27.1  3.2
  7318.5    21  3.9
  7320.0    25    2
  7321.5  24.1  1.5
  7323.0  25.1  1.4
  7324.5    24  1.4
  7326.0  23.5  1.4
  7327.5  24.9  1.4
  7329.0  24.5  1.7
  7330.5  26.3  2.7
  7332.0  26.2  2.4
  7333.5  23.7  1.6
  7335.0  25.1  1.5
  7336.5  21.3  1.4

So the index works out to 0.11 mag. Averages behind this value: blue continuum 26.2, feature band 23.4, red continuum 25.4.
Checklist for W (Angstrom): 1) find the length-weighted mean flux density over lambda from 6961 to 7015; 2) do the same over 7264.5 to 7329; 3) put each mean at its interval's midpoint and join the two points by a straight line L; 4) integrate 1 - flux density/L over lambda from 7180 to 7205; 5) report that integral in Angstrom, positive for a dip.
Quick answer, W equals 2.0 Angstrom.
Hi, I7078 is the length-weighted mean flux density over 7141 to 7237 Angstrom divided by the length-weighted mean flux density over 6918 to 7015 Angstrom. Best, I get 0.9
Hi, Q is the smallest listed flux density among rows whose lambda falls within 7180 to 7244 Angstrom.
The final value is 8.06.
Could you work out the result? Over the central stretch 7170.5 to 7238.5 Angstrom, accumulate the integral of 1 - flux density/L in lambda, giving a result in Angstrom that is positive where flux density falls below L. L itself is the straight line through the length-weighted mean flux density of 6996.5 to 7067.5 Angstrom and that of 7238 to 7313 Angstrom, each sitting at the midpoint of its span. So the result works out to 3.6 Angstrom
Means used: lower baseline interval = 26.2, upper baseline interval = 25.3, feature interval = 24.2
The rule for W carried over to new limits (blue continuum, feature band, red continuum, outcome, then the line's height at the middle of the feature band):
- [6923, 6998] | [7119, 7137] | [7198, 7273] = 1.5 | 25.3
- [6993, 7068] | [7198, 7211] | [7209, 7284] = 1.1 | 25.4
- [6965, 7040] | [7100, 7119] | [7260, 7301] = 2.5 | 26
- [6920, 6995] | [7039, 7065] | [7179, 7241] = -0.1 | 25.5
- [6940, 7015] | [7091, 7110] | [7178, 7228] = 1.3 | 24.9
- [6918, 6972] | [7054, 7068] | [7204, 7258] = 0.0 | 25.7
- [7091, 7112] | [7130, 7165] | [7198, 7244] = -2.5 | 23.7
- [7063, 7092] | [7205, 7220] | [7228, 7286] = 1.5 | 25.6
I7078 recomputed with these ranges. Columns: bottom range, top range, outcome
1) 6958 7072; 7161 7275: 0.93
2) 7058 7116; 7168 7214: 0.95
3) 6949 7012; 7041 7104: 0.97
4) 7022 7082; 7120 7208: 0.93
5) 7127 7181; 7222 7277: 0.98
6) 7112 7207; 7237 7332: 1.03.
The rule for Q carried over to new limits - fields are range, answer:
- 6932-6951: 25.2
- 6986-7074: 23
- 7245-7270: 21.9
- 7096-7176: 16.2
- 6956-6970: 23.4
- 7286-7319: 21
